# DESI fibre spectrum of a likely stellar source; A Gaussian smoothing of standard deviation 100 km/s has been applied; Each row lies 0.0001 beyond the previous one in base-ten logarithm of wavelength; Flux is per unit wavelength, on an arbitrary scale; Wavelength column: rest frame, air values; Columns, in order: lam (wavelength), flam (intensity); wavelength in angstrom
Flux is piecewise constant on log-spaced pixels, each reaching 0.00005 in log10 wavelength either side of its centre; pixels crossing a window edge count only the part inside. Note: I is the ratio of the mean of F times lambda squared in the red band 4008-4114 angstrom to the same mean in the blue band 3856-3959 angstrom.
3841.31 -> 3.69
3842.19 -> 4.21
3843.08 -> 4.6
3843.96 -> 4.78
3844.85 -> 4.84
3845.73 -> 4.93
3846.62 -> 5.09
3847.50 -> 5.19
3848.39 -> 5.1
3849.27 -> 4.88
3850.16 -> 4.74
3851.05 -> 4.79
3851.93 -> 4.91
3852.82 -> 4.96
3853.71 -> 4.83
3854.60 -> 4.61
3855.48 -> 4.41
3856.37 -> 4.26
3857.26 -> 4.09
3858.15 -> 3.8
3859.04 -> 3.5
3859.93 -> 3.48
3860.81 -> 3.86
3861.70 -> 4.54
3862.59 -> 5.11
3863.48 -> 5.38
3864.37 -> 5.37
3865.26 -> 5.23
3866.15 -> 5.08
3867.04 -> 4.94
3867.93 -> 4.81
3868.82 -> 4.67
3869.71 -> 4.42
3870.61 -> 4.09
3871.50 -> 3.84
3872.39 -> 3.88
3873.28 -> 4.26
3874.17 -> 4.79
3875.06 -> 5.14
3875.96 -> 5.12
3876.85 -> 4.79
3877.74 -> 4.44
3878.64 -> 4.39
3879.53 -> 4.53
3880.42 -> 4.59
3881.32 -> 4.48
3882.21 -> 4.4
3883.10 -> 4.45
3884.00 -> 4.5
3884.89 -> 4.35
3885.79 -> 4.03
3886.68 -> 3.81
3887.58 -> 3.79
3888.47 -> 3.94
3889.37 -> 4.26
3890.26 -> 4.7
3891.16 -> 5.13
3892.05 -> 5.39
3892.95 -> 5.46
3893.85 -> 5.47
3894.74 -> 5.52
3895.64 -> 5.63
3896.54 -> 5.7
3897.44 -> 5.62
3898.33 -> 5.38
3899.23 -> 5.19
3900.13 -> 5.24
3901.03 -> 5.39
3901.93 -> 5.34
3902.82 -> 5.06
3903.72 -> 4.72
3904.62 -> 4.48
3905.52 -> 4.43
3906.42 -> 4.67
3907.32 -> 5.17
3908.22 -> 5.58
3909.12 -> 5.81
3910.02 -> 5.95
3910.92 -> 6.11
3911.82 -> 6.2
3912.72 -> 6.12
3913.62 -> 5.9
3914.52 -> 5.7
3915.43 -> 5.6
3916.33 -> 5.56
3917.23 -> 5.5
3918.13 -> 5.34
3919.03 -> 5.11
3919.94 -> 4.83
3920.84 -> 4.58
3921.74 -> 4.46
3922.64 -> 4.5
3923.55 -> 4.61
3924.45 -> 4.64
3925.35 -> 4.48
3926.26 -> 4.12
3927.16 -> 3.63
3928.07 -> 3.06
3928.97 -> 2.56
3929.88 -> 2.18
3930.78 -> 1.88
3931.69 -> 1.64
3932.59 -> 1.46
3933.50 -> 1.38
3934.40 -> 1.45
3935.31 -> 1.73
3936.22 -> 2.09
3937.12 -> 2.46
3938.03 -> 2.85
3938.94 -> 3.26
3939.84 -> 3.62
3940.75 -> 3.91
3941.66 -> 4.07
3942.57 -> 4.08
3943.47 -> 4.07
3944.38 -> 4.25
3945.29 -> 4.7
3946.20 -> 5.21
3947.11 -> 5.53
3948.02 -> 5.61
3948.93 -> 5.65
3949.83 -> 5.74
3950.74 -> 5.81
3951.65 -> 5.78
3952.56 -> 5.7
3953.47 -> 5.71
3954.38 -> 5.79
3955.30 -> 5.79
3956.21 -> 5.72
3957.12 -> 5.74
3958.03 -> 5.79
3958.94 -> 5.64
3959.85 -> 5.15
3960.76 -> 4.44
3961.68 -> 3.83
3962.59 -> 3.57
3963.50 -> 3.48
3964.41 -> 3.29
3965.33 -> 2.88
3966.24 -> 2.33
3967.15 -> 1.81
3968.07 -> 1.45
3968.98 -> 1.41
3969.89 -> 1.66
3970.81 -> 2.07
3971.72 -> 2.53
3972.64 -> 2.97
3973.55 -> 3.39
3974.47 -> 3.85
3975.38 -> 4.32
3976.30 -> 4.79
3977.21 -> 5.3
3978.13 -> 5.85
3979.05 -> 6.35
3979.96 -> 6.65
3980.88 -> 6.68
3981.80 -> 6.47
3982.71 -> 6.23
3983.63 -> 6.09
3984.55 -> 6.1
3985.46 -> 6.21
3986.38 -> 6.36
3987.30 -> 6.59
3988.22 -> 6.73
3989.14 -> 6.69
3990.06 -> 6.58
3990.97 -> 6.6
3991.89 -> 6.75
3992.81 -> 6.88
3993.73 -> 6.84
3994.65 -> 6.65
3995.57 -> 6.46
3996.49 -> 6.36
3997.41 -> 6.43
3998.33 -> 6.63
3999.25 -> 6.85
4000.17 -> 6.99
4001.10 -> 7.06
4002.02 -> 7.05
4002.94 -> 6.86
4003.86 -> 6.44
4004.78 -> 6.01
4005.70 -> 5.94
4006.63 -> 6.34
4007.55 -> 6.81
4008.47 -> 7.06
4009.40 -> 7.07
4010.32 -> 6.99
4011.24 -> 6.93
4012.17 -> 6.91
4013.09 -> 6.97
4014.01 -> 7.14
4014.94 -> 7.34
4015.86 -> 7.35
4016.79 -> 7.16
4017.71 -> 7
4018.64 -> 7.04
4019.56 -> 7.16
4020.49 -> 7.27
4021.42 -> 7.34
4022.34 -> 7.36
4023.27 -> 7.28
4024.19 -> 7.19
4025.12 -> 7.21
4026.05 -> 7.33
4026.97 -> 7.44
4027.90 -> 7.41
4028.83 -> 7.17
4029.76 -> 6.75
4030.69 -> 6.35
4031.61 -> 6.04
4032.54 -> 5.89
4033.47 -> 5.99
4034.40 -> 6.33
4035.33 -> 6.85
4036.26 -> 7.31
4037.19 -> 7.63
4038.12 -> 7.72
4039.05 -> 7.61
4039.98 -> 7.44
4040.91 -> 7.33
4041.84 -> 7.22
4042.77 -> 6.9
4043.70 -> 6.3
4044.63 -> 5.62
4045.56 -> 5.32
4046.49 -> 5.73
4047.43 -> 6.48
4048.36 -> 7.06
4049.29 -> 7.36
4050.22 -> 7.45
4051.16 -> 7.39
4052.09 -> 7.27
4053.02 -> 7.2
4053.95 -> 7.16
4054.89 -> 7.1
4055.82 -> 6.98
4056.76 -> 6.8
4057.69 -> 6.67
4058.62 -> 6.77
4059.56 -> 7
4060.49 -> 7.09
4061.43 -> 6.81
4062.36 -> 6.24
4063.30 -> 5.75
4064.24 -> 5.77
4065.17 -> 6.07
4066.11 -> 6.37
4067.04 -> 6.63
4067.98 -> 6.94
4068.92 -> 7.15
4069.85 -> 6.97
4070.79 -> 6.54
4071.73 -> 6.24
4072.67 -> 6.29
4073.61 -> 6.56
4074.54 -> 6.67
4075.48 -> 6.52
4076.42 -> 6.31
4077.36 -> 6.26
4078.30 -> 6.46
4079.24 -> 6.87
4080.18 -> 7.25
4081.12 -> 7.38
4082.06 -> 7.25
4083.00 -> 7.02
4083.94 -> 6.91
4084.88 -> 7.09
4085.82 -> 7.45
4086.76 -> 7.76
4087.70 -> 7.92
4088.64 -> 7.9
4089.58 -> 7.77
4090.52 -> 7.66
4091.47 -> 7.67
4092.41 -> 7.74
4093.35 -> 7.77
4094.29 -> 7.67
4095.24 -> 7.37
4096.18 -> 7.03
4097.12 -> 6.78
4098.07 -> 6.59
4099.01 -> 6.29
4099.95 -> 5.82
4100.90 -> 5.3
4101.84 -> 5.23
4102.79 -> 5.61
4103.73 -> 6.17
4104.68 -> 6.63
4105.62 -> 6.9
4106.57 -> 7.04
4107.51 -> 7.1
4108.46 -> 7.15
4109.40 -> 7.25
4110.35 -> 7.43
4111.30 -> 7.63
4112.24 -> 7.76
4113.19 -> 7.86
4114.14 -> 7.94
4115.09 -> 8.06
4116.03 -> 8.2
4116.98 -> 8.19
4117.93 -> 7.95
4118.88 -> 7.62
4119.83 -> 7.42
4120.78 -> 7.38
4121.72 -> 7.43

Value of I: 1.63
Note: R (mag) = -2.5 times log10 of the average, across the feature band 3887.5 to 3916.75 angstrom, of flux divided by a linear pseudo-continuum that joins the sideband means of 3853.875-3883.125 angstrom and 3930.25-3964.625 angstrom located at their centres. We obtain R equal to -0.21 mag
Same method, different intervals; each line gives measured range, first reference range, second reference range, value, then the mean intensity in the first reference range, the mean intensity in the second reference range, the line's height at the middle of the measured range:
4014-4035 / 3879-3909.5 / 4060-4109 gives -0.13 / 4.89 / 6.8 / 6.2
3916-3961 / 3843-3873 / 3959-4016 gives 0.22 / 4.62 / 5.54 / 5.19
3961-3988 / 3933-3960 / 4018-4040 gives 0.24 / 4.47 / 7.04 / 5.34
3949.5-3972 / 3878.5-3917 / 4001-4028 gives 0.42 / 5.07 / 7.01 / 6.12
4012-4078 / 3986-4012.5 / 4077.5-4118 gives 0.01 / 6.68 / 7.17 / 6.91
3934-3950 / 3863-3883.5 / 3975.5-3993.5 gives 0.41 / 4.66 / 6.28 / 5.66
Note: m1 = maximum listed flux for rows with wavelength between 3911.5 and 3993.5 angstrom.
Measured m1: 6.88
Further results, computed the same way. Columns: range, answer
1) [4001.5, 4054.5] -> 7.72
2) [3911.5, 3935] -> 6.2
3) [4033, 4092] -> 7.92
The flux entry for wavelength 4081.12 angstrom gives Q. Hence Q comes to 7.38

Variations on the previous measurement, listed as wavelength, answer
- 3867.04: 4.94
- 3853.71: 4.83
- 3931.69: 1.64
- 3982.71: 6.23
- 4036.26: 7.31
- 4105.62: 6.9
